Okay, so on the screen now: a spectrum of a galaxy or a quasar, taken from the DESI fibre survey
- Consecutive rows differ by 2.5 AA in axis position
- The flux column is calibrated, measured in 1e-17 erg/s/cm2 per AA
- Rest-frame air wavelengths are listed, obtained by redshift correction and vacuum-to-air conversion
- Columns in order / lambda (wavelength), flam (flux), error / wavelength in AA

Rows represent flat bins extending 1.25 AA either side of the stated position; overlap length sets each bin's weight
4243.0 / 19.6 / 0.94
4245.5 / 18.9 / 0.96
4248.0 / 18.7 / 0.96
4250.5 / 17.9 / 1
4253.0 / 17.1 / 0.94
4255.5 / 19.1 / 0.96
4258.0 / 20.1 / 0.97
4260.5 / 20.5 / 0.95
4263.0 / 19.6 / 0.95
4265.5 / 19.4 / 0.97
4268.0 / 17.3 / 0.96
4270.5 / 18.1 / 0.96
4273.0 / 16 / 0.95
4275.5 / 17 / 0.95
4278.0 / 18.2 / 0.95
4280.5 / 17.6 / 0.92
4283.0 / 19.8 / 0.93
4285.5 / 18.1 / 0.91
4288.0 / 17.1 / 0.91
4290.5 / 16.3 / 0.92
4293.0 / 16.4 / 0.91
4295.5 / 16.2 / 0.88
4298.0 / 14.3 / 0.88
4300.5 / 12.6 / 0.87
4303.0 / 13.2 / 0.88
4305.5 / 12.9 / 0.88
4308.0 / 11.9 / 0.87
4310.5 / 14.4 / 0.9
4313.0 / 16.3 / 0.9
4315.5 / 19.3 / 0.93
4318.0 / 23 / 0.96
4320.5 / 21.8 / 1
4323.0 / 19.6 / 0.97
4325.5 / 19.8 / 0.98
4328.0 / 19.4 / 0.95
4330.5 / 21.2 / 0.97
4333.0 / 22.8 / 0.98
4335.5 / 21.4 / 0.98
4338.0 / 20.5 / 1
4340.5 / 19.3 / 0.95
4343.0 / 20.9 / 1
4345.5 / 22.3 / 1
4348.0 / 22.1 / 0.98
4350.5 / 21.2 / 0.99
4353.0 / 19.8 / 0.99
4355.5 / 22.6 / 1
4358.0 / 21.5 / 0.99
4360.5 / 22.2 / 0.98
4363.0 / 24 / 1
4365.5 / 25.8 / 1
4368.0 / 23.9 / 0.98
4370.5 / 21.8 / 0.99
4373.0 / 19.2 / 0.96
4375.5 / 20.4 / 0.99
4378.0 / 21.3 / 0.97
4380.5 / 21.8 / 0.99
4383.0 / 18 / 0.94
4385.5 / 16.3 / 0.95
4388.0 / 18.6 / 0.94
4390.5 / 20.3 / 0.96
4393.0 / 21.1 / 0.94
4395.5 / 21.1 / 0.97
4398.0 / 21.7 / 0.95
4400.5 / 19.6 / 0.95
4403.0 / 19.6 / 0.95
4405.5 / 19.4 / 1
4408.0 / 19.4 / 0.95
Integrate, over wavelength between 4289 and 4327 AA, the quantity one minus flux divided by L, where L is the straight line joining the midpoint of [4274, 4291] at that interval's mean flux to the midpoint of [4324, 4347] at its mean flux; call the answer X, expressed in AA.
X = 5.41 AA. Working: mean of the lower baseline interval 17.8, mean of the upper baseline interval 20.8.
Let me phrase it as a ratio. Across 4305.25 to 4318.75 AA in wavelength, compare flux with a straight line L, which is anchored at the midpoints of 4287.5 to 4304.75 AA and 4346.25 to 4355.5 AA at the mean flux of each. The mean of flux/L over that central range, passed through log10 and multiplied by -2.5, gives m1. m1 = 0.04 mag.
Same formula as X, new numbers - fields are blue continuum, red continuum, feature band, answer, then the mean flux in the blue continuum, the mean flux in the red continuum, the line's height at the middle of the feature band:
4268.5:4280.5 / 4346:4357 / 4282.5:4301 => 1.9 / 17.4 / 21.5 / 18.3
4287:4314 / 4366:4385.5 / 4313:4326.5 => -3.4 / 14.7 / 20.8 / 16.2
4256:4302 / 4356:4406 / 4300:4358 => 0.1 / 17.5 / 20.9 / 19.2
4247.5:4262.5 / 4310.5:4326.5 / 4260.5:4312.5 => 7.6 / 18.9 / 19.5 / 19.2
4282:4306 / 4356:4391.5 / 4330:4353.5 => -2.8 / 15.7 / 21.1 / 19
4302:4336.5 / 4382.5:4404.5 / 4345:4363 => -2.7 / 18.4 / 19.6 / 19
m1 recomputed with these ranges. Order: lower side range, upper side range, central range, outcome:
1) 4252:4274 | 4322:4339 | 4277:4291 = 0.08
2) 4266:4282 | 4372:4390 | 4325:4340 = -0.13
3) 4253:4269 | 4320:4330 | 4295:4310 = 0.42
